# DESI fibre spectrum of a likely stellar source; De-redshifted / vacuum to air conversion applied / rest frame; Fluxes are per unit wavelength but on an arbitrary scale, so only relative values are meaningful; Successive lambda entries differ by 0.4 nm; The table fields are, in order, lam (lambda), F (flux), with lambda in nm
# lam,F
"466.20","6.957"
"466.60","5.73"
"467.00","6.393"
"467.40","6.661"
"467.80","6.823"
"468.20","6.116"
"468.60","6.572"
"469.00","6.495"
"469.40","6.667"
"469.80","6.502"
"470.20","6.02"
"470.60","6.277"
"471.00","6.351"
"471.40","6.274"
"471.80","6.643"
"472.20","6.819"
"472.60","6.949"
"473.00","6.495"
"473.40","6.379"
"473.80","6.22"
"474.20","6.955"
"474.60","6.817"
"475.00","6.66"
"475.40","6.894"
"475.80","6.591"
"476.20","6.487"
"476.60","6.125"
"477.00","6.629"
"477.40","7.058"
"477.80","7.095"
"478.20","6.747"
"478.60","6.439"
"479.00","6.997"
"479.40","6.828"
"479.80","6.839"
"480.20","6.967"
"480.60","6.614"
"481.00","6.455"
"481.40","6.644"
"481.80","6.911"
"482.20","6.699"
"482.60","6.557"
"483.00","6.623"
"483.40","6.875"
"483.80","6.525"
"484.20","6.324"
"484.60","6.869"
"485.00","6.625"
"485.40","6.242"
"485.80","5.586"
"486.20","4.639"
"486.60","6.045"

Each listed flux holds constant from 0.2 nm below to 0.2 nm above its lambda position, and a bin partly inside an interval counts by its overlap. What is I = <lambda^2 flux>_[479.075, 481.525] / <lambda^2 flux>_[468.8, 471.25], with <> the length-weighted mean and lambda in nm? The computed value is 1.10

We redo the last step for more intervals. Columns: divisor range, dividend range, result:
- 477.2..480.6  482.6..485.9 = 0.97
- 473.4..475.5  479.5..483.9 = 1.04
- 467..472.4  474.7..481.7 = 1.07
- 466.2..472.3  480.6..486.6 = 1.05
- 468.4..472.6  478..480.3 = 1.09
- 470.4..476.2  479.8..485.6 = 1.05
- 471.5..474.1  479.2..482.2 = 1.06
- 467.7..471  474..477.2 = 1.06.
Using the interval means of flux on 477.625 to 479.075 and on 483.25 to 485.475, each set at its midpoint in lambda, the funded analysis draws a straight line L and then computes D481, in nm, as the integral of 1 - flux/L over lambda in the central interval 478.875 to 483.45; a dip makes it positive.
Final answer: -0.028 nm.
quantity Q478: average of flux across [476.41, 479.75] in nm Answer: 6.75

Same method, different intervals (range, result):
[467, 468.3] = 6.54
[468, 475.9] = 6.53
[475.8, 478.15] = 6.68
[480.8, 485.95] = 6.54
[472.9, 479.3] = 6.67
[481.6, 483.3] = 6.71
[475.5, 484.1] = 6.7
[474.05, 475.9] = 6.79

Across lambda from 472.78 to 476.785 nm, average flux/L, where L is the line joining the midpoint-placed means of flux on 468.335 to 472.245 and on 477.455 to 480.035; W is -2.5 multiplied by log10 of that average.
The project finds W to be 0.01 mag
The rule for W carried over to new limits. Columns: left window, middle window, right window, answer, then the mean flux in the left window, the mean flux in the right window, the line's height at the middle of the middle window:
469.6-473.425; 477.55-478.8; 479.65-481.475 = -0.02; 6.48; 6.7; 6.64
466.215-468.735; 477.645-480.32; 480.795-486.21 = -0.06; 6.42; 6.46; 6.45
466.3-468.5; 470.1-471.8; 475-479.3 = 0.04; 6.38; 6.71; 6.5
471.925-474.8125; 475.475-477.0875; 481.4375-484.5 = 0.03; 6.66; 6.65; 6.66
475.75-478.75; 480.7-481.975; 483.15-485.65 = -0.01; 6.65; 6.56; 6.6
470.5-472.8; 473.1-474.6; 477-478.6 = 0.02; 6.56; 6.86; 6.67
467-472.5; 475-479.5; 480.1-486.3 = -0.04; 6.48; 6.47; 6.48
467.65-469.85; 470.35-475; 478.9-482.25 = 0.01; 6.52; 6.77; 6.61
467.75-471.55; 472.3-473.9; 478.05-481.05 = -0.01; 6.4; 6.75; 6.52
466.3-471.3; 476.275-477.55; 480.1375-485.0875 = 0.00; 6.39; 6.66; 6.55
